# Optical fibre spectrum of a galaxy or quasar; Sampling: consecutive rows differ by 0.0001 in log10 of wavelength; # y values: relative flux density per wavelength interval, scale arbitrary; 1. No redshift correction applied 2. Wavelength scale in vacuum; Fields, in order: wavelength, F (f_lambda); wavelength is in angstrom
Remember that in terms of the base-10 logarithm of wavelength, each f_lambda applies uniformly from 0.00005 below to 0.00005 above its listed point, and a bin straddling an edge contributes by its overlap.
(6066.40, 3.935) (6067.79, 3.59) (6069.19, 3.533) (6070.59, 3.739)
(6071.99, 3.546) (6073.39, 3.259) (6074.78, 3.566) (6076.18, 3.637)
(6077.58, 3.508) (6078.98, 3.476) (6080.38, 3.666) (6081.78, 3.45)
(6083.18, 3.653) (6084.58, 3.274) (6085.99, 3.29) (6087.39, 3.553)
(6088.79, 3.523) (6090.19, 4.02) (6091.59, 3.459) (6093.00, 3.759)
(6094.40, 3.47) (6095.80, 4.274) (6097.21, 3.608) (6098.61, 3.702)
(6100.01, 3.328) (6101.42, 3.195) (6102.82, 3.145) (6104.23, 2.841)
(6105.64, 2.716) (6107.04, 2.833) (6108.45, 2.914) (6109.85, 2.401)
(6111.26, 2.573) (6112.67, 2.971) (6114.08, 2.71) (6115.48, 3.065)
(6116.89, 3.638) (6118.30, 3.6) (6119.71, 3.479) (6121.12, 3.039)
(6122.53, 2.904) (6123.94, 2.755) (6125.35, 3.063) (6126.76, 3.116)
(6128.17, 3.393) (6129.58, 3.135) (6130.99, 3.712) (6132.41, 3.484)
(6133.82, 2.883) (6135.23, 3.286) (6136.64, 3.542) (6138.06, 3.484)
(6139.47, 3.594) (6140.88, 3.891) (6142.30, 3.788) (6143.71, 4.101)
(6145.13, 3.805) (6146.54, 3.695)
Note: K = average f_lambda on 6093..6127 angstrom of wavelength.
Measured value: 3.15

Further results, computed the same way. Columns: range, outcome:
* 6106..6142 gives 3.18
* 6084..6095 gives 3.55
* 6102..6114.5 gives 2.79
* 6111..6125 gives 3.09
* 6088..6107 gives 3.44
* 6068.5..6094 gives 3.55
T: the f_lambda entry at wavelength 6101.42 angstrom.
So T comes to 3.195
